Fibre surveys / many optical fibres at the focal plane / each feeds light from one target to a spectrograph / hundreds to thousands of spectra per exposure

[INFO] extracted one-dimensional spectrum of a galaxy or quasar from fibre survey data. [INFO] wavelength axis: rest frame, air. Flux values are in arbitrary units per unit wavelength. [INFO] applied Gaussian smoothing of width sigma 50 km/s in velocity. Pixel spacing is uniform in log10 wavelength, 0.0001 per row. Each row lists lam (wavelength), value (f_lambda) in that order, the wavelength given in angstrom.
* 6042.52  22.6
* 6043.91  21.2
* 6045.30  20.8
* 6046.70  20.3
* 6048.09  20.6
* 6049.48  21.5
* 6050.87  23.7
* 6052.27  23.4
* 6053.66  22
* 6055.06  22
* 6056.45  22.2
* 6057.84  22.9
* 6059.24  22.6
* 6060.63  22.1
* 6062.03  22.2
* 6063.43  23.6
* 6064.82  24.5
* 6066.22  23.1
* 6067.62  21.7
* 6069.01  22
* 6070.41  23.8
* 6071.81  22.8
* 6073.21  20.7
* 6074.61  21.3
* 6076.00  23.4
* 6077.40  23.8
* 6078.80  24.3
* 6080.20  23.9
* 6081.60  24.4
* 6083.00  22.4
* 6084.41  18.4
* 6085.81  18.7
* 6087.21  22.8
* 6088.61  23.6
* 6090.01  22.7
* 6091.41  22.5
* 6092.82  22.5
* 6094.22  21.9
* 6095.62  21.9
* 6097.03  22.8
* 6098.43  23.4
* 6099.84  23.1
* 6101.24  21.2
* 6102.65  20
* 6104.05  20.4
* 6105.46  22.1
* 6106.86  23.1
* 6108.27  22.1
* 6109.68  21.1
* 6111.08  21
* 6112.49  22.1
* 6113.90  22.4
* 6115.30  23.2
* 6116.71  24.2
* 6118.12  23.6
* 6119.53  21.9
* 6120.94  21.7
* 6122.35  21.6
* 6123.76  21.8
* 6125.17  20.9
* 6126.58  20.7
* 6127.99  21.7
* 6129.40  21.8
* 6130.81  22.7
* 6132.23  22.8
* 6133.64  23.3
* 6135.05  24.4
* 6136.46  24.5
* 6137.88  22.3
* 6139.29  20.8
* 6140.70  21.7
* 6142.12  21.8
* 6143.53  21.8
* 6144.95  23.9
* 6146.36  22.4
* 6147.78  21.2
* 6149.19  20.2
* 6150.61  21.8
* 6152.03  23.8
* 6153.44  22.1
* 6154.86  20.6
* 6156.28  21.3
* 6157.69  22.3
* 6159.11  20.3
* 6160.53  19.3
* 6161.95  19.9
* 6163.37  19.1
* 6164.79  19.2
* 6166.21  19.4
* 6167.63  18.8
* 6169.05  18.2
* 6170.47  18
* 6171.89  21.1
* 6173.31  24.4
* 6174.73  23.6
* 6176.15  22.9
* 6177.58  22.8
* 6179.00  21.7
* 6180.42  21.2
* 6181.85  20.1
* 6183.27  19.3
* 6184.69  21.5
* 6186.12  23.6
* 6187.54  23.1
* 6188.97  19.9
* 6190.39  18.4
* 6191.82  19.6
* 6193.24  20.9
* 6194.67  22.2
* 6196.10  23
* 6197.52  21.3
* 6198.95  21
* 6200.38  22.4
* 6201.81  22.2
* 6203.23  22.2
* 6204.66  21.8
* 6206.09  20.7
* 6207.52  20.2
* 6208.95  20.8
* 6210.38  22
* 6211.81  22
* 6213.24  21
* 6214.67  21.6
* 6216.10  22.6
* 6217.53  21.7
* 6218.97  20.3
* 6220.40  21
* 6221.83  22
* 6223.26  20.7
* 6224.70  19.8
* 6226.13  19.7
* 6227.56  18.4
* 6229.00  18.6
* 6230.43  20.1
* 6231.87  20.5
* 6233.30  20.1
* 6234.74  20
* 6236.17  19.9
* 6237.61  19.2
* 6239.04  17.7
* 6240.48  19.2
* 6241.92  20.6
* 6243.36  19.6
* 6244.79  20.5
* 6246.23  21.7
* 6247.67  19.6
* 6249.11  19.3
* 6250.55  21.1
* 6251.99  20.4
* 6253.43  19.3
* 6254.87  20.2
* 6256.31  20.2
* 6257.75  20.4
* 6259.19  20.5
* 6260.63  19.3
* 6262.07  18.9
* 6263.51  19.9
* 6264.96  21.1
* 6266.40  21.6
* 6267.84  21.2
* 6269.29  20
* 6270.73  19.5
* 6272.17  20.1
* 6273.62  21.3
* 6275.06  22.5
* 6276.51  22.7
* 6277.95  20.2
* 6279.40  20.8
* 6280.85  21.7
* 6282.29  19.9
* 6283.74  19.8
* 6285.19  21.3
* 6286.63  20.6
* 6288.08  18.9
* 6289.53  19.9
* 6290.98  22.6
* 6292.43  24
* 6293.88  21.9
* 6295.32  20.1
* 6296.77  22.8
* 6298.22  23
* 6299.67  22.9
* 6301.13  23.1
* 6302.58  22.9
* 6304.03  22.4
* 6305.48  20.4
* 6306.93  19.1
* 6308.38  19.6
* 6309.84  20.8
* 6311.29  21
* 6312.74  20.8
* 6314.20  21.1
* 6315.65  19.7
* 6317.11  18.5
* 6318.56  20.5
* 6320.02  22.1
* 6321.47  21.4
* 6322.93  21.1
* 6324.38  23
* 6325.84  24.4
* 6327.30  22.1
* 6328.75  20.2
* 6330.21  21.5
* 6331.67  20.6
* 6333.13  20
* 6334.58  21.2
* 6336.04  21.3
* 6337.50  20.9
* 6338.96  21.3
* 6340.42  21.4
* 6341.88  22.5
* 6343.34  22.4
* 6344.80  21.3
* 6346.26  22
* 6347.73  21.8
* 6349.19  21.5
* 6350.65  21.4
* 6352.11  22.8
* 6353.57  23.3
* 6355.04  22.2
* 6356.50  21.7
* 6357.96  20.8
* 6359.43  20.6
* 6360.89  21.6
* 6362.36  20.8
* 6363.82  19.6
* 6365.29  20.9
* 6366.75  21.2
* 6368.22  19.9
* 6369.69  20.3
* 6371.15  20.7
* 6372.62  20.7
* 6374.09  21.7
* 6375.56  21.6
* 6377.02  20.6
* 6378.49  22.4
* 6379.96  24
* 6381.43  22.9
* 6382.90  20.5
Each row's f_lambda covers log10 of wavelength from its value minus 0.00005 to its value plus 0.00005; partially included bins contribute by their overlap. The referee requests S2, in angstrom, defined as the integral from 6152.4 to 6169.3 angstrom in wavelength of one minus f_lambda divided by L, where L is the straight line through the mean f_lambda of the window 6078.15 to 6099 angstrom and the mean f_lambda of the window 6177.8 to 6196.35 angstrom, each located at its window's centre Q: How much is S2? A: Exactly 1.0 angstrom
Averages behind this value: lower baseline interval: 22.4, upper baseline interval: 21.1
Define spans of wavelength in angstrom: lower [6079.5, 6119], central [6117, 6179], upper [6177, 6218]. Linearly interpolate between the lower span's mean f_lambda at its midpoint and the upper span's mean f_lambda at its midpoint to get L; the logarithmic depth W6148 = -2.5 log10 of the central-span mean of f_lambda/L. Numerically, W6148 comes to 0.01 mag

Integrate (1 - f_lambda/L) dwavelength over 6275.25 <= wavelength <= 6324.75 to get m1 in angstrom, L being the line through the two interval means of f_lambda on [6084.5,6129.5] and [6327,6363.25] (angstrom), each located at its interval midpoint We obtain 0.9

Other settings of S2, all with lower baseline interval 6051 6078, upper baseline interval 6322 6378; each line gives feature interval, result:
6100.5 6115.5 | 0.5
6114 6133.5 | 0.1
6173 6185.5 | 0.2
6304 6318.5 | 0.9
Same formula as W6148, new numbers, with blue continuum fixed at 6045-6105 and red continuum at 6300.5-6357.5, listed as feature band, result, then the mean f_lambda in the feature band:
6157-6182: 0.06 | 20.7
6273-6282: 0.01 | 21.5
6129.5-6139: -0.05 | 23.1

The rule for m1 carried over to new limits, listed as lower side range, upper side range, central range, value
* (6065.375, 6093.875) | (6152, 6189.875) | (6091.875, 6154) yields -1.3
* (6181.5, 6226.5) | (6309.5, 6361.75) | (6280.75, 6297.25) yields 0.2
